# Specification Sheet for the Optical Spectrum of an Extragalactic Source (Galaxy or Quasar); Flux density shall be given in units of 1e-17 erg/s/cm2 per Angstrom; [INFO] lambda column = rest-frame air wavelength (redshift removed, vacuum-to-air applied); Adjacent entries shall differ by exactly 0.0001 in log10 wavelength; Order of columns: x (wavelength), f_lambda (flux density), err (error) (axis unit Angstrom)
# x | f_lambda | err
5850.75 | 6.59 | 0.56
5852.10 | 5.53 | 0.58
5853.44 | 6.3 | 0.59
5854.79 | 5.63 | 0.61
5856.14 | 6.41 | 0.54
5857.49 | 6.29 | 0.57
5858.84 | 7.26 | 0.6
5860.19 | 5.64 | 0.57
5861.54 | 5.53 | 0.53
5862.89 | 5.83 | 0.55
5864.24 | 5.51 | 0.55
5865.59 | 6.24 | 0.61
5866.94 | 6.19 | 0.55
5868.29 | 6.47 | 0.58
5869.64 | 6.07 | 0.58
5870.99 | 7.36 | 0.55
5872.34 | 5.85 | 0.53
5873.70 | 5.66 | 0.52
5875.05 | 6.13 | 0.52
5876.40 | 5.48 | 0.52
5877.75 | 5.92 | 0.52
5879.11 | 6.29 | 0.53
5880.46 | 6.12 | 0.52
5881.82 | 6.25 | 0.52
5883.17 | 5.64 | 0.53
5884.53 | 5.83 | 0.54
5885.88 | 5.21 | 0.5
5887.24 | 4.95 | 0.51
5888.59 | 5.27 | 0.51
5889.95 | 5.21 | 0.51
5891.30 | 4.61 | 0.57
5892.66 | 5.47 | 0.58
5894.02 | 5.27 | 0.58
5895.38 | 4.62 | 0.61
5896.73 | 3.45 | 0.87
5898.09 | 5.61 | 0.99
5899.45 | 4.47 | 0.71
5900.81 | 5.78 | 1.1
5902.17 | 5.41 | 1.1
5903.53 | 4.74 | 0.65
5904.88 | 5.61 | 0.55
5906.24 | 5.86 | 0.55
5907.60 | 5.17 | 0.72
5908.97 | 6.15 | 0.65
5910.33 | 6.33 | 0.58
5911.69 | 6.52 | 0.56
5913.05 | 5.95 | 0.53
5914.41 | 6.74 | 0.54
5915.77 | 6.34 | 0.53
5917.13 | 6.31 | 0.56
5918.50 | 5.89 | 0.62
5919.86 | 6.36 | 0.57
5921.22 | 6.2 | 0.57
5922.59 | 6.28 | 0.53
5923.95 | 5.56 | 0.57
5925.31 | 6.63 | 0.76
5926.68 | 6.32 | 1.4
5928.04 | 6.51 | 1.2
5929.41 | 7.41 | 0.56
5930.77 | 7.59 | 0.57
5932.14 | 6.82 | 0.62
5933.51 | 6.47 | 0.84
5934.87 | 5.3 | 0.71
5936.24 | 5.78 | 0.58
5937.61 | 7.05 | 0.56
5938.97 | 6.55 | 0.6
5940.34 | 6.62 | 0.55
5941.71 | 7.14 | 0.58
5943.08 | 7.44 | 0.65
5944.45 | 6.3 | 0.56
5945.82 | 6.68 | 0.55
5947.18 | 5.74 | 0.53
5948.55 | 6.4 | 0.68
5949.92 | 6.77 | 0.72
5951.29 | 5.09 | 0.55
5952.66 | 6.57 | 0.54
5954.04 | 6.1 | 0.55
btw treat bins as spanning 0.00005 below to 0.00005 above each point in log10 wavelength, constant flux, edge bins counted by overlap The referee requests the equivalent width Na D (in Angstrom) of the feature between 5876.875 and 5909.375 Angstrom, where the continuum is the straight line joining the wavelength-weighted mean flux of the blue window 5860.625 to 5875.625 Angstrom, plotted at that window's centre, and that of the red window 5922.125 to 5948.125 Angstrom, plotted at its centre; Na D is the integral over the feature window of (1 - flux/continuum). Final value 4.6 Angstrom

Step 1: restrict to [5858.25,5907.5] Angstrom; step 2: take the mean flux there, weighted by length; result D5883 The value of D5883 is 5.63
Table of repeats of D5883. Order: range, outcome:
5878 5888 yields 5.76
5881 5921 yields 5.56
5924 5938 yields 6.53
